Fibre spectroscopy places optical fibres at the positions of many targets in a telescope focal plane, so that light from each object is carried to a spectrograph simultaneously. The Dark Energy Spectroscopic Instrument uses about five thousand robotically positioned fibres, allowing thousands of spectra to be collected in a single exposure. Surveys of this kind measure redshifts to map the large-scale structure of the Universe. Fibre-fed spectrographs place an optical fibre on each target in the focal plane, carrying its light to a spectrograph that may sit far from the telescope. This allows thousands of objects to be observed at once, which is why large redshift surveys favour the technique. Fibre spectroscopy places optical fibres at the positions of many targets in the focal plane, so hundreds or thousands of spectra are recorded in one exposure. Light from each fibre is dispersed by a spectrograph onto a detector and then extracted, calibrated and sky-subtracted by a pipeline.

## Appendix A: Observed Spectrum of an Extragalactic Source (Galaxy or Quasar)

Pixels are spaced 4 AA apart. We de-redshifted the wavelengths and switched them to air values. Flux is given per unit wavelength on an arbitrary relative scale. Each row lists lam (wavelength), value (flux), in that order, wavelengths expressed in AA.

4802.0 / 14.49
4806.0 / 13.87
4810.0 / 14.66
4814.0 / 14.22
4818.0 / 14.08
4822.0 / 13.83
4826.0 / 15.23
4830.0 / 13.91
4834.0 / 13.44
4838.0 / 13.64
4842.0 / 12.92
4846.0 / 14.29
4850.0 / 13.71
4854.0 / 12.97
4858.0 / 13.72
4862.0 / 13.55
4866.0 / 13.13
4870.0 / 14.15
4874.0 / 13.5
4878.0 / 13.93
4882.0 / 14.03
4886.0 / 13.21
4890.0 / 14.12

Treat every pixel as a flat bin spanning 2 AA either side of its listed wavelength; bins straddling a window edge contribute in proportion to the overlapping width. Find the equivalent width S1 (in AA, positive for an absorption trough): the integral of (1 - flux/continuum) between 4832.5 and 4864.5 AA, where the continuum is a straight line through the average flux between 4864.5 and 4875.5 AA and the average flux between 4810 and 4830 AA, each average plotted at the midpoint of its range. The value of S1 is 0.9 AA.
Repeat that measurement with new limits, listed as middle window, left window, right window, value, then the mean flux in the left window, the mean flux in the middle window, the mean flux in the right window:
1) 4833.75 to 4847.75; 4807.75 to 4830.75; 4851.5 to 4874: 0.4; 14.3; 13.6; 13.5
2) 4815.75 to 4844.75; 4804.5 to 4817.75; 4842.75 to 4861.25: 0.1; 14.2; 13.9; 13.6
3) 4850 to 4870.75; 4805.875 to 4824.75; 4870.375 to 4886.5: 0.6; 14.2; 13.5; 13.8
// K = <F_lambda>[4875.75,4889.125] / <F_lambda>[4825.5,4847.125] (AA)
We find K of 1.00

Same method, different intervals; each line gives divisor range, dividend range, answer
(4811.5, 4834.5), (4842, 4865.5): 0.96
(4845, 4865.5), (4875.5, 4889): 1.01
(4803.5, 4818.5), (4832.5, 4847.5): 0.95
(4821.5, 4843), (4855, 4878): 0.98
